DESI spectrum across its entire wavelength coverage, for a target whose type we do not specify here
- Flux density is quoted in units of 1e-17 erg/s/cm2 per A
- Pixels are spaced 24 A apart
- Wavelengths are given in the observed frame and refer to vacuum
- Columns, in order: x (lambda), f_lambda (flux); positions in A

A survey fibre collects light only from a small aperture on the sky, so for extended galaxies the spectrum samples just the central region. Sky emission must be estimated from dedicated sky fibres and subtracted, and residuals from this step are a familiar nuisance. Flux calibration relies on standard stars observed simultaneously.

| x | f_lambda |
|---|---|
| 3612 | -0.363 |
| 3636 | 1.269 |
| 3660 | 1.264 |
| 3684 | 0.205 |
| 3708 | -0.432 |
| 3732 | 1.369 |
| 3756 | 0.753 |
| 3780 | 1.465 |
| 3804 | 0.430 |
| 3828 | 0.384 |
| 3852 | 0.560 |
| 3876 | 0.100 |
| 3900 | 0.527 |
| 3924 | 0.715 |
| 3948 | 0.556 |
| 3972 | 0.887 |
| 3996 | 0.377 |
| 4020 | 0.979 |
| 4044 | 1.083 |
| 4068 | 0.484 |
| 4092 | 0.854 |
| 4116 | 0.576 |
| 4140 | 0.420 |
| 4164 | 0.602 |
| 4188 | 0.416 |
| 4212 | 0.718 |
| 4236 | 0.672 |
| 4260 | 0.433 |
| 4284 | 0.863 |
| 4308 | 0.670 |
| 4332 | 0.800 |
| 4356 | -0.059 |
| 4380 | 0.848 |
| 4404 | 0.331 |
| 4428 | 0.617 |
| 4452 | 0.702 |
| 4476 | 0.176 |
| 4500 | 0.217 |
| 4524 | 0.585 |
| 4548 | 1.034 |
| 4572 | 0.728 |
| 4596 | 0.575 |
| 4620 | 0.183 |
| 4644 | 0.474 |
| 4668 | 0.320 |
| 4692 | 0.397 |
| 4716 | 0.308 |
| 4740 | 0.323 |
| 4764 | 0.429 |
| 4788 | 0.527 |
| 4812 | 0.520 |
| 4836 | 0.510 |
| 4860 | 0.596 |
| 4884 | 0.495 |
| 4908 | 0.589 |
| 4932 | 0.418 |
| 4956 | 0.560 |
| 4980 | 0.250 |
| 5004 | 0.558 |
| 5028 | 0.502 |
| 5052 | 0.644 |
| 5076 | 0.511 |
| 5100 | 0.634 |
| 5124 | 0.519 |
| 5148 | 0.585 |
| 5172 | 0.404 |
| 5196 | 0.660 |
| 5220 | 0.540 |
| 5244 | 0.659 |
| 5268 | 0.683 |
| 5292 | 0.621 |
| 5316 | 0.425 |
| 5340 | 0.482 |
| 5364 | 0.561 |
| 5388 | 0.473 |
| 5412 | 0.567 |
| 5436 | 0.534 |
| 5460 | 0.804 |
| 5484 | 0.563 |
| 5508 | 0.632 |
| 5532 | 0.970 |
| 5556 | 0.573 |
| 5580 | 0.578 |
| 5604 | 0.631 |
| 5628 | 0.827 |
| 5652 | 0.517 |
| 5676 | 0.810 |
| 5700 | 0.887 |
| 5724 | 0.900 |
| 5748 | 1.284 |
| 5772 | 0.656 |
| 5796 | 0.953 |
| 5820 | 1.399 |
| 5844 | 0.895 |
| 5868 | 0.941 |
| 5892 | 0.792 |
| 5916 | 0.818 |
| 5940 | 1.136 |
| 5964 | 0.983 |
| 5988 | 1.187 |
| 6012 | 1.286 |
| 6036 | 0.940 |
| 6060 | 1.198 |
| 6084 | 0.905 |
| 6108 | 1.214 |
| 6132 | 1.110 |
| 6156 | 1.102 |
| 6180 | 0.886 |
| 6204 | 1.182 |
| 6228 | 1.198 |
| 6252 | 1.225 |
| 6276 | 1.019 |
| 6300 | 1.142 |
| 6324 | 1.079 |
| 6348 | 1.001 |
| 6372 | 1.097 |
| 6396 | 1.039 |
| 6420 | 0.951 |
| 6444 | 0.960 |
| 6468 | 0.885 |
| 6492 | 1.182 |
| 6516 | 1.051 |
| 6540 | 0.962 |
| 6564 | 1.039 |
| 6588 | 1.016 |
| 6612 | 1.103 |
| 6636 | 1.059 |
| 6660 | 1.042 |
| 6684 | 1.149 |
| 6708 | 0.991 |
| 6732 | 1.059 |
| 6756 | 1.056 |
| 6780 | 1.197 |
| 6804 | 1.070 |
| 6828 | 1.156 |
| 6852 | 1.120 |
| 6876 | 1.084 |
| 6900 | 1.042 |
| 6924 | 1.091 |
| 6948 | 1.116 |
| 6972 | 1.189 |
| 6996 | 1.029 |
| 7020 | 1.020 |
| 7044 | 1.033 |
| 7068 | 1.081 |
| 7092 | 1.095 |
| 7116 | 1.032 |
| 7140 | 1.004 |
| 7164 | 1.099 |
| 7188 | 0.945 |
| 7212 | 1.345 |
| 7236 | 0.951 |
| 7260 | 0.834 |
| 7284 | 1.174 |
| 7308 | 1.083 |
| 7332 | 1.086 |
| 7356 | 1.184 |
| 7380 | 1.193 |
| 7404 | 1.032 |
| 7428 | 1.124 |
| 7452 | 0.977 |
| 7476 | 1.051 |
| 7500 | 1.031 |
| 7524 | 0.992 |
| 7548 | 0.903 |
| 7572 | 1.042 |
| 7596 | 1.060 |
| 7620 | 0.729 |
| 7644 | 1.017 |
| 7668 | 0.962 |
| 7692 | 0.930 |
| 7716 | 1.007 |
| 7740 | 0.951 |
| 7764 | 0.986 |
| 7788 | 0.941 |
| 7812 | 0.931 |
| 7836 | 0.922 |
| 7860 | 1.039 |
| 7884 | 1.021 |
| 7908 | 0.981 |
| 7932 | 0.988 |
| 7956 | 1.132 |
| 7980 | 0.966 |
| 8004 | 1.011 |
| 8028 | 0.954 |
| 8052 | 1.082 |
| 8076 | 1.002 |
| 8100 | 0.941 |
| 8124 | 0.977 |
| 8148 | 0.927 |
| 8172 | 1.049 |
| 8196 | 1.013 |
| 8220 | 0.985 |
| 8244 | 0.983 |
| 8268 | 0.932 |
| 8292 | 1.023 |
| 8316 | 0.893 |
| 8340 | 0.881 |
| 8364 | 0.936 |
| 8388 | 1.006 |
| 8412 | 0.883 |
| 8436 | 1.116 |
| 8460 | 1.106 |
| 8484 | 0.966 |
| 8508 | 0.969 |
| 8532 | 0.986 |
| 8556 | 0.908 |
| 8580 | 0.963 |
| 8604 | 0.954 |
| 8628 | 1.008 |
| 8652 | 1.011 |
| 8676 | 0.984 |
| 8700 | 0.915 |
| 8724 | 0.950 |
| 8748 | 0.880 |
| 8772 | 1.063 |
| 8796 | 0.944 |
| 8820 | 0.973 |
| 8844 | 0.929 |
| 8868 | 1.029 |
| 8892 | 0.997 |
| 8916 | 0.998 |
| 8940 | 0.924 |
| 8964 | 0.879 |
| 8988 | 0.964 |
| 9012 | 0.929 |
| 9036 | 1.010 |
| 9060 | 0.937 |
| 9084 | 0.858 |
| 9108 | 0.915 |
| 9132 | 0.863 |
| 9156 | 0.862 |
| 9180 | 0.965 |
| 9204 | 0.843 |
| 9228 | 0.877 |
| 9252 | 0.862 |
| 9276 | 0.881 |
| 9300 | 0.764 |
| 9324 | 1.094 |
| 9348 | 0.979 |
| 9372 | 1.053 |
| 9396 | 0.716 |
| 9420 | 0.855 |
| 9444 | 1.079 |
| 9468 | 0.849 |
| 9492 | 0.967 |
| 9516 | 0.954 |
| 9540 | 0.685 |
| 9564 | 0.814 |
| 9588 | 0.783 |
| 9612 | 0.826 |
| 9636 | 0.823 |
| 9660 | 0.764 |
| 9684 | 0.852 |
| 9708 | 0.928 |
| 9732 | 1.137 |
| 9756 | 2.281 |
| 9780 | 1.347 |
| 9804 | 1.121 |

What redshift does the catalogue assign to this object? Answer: 0.485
